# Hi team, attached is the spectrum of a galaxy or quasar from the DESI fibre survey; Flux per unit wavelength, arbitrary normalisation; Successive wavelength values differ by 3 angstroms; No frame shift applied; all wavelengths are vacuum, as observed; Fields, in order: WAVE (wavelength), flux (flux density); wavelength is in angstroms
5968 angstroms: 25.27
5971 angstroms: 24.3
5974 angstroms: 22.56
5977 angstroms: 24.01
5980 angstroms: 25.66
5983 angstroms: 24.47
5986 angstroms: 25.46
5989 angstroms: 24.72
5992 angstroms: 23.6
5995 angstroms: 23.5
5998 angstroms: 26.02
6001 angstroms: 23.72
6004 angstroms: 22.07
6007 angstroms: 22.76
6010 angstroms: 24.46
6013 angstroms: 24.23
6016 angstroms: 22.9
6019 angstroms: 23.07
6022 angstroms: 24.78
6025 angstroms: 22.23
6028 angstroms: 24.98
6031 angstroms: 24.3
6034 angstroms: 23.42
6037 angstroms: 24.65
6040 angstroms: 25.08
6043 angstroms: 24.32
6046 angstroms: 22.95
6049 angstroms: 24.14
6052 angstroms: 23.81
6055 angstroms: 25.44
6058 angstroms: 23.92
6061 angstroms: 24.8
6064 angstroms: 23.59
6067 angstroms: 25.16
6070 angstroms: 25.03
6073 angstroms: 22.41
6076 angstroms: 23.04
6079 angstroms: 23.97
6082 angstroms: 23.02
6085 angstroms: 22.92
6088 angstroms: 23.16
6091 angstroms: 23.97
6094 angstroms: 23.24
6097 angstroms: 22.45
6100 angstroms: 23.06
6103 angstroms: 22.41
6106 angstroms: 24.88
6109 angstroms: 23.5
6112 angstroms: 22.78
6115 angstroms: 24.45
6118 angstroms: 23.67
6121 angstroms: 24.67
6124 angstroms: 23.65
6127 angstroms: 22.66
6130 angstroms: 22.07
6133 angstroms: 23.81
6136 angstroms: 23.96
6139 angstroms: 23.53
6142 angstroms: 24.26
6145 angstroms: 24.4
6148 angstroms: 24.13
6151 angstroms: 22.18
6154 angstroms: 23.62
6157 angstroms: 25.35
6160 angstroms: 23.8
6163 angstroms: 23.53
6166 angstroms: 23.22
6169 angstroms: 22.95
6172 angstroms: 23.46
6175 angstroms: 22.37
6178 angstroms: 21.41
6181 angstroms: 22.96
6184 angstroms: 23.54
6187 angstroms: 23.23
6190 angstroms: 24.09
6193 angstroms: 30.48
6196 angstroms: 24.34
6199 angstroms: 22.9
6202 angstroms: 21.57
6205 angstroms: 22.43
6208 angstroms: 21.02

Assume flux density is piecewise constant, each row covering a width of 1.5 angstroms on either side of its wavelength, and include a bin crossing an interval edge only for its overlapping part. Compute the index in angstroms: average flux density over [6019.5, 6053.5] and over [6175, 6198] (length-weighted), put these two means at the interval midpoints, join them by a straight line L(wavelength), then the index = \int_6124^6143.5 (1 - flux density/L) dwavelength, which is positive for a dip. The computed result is 0.6 angstroms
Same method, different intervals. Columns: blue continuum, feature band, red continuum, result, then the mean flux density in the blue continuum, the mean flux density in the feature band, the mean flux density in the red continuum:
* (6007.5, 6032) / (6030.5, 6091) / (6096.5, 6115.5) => -0.9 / 23.8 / 24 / 23.4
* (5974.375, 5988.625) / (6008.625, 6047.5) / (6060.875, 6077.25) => 0.6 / 24.7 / 23.9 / 24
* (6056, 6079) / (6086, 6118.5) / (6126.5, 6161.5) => 0.6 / 24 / 23.4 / 23.7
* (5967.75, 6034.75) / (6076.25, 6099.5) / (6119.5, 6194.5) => 0.6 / 24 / 23.2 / 23.7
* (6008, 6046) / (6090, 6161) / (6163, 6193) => 0.0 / 24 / 23.6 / 23.4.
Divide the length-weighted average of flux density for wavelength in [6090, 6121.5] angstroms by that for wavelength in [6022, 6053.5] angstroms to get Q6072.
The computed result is 0.98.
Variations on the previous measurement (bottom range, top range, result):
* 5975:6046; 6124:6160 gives 0.98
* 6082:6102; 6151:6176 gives 1.02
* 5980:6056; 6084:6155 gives 0.98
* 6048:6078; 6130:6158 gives 0.99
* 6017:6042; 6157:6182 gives 0.96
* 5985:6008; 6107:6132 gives 0.98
